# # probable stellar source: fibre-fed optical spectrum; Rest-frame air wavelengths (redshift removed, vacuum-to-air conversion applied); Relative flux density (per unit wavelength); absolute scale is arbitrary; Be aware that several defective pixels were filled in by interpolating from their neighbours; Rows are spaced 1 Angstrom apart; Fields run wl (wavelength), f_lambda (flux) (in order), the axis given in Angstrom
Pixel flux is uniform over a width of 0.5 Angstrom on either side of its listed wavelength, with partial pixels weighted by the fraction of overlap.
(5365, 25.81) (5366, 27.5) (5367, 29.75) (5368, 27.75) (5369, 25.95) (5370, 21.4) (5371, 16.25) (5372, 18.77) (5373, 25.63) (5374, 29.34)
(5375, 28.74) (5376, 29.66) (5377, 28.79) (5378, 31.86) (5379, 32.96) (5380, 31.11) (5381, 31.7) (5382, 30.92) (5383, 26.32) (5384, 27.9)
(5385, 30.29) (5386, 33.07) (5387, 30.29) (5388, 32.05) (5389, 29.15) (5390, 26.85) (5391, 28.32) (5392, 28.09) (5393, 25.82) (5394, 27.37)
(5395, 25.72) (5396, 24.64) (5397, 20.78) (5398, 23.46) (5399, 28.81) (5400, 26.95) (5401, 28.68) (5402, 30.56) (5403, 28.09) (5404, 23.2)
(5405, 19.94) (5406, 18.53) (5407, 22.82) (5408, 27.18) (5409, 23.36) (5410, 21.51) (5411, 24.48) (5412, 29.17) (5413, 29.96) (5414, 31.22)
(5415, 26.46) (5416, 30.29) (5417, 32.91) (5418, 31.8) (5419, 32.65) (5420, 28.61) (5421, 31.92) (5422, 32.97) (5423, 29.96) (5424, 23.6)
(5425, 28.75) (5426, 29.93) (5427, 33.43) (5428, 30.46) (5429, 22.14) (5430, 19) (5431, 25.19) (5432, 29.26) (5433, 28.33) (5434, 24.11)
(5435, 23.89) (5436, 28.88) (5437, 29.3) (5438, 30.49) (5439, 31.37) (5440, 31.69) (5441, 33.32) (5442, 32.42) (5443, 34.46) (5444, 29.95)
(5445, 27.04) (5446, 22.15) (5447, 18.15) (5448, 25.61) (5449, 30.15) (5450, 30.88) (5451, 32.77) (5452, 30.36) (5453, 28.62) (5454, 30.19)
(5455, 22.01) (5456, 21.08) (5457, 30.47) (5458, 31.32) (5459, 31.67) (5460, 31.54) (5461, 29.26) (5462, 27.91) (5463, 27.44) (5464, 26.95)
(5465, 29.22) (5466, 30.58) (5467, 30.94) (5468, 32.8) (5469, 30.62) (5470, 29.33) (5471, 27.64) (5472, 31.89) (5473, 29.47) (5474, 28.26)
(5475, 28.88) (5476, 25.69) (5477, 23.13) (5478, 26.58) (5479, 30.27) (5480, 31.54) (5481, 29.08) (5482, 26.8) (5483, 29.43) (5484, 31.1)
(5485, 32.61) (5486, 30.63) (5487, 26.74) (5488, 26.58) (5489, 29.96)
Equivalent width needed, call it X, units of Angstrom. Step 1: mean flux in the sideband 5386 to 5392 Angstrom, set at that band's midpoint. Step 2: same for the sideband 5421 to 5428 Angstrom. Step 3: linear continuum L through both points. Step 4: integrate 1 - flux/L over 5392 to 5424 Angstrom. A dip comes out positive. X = 2.9 Angstrom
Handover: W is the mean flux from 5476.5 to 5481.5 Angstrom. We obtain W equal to 28.1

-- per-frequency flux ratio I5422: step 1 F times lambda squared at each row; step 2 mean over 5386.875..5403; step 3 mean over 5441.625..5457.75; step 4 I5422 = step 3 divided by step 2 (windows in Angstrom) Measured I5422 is 1.04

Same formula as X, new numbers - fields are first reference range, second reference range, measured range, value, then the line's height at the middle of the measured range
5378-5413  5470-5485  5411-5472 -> -1.9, 28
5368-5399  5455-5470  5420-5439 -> 0.3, 28.5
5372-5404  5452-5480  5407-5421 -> 0.0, 28.4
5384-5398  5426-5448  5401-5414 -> 1.2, 27.8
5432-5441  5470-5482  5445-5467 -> 0.4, 28.6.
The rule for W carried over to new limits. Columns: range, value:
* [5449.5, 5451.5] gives 31.8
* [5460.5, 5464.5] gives 27.9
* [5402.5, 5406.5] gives 22.4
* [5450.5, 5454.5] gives 30.5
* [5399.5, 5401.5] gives 27.8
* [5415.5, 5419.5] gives 31.9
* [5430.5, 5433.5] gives 27.6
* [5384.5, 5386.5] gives 31.7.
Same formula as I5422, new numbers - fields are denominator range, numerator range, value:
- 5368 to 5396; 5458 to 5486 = 1.09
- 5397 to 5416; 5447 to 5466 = 1.13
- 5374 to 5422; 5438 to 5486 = 1.06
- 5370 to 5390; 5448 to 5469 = 1.06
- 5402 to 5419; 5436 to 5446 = 1.16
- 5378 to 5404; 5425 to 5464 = 1.02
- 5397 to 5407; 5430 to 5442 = 1.15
